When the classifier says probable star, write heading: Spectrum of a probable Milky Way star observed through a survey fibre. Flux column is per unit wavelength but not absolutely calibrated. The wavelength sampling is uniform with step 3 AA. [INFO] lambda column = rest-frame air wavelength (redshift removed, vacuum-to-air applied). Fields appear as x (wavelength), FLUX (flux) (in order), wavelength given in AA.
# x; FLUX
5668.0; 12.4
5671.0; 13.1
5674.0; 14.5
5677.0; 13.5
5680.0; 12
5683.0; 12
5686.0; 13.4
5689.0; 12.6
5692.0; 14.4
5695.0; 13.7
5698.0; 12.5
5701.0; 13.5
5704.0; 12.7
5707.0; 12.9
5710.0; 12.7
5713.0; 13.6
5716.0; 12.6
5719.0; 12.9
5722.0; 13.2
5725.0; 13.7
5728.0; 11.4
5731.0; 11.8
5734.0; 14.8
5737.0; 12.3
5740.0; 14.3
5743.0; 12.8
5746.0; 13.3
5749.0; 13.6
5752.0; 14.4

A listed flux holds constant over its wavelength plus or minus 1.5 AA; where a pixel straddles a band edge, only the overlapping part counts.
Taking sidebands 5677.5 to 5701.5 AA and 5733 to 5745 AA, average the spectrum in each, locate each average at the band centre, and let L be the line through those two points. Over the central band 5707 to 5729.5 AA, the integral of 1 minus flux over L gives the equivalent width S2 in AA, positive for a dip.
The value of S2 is 0.70 AA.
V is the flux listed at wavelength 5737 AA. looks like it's 12.3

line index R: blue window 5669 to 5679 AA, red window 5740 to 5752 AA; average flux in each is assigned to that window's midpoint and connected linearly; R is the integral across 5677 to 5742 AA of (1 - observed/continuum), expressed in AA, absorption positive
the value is 2.5 AA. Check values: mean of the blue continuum 13.6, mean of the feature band 13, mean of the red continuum 13.5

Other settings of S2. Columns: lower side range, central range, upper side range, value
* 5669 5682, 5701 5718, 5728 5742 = 0.2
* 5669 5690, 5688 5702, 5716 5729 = -0.4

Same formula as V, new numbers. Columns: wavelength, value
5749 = 13.6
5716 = 12.6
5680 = 12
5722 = 13.2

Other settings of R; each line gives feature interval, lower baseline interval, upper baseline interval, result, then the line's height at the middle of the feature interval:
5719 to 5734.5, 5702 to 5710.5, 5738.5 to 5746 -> 0.41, 13.2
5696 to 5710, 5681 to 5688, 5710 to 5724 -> -0.03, 12.9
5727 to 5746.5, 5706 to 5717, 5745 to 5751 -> 0.57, 13.4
